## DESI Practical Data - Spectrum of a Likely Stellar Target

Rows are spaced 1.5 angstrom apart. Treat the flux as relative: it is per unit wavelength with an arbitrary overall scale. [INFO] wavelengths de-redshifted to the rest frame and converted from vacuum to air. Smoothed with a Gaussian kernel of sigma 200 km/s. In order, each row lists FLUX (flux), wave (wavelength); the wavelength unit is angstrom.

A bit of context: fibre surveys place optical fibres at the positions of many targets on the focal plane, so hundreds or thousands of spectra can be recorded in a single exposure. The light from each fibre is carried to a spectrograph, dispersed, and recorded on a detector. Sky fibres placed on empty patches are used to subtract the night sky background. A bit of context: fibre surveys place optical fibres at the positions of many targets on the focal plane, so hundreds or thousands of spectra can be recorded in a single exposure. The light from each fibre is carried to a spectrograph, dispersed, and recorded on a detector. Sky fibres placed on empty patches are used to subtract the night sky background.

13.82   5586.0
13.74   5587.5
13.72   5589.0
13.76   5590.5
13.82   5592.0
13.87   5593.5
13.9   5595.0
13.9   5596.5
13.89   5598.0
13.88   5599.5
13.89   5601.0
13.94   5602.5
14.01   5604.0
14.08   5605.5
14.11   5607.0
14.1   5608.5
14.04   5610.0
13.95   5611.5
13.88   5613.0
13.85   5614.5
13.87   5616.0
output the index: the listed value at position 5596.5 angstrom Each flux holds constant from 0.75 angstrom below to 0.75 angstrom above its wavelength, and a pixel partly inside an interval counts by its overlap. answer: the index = 13.9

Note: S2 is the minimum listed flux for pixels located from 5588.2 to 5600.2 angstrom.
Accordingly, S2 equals 13.72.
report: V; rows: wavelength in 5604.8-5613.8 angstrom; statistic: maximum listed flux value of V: 14.11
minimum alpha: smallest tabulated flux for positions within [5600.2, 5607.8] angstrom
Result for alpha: 13.89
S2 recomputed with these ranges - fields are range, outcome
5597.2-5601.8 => 13.88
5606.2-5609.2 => 14.1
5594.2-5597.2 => 13.9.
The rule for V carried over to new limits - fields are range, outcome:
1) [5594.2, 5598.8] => 13.9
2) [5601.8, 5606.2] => 14.08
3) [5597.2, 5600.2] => 13.89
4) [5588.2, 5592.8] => 13.82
